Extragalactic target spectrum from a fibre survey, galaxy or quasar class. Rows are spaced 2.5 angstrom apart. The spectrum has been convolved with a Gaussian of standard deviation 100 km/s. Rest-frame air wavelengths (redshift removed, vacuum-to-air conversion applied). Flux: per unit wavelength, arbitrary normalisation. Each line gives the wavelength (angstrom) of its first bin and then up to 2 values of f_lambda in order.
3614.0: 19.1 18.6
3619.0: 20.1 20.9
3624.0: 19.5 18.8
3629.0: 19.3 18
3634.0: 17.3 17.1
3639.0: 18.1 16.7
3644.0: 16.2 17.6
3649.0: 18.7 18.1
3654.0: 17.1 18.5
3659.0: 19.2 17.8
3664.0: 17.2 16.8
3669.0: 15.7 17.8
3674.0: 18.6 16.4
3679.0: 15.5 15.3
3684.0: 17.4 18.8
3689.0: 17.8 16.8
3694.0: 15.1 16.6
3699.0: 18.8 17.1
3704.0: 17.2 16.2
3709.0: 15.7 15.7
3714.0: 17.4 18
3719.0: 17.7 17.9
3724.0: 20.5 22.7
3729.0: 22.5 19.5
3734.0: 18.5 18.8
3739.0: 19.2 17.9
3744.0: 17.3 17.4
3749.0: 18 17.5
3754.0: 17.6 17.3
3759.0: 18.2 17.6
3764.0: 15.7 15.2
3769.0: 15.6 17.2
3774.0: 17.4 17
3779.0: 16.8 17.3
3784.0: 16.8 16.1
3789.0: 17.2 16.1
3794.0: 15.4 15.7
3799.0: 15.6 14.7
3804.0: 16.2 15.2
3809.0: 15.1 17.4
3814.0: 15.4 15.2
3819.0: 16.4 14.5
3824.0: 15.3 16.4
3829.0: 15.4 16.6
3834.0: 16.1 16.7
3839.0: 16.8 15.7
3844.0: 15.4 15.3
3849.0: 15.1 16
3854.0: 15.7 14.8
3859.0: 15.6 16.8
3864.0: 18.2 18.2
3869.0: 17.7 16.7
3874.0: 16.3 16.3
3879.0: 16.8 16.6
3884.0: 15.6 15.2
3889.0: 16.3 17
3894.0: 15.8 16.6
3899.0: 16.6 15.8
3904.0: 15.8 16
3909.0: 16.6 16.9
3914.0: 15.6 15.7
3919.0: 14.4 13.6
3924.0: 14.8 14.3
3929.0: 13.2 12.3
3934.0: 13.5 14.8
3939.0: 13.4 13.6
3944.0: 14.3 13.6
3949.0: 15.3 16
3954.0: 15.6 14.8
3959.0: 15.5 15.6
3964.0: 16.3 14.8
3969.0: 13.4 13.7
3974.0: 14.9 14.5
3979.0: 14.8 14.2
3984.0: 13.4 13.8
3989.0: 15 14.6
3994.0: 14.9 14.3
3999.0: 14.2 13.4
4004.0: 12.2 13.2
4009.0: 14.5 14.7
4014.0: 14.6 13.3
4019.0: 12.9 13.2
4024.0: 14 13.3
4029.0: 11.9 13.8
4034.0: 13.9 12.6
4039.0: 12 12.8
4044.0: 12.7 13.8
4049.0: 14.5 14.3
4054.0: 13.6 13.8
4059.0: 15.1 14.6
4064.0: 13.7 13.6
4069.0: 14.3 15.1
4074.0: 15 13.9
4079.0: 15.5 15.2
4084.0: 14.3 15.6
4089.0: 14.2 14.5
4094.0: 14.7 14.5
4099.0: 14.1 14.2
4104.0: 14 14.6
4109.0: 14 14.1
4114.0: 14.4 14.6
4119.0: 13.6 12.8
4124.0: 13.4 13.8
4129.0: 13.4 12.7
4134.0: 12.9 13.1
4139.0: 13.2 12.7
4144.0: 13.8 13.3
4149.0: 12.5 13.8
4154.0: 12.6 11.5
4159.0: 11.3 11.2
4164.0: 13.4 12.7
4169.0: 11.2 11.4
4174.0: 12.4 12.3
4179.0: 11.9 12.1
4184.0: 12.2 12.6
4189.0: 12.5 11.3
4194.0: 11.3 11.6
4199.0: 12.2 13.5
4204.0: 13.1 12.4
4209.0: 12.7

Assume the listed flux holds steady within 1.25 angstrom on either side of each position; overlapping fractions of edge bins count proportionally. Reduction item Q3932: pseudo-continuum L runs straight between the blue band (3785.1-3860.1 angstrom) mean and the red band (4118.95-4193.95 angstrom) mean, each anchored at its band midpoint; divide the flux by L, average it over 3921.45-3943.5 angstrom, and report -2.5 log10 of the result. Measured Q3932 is 0.07 mag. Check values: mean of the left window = 15.8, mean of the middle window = 13.7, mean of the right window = 12.5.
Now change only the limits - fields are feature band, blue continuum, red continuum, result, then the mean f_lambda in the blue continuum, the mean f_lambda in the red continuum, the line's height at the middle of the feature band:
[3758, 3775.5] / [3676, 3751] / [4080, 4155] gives 0.04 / 17.8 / 13.8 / 17.3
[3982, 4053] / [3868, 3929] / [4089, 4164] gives 0.07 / 15.9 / 13.4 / 14.6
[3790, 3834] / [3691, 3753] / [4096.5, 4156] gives 0.09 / 18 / 13.5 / 17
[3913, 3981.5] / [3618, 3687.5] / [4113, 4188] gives 0.02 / 17.8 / 12.8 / 14.8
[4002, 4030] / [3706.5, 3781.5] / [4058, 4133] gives 0.12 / 17.8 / 14.2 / 15.1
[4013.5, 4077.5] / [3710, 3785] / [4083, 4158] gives 0.06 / 17.9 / 13.7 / 14.5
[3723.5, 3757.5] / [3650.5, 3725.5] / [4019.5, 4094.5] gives -0.12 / 17.3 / 14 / 16.8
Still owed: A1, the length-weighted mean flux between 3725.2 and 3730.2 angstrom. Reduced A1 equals 22.6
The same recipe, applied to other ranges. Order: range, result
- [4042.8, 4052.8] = 13.8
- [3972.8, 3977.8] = 14.7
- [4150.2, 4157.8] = 12.6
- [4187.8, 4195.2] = 11.7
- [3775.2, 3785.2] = 17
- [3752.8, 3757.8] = 17.5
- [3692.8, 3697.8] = 15.9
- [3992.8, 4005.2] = 13.8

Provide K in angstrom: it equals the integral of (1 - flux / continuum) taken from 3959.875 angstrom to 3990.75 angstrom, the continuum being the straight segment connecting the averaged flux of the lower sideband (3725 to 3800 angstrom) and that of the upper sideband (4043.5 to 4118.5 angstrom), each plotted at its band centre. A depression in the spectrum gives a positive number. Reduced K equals 1.7 angstrom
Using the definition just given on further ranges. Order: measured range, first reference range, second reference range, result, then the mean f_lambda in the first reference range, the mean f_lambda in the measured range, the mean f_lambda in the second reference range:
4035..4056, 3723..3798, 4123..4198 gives 1.0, 17.7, 13.3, 12.5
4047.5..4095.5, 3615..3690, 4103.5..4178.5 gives -2.8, 17.8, 14.5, 13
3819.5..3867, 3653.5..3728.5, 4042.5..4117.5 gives 0.8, 17.5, 16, 14.3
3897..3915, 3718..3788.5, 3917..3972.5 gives -1.3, 17.9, 16.2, 14.4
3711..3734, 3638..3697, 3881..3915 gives -3.0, 17.2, 19.2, 16.2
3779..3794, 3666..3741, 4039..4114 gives 0.3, 17.7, 16.6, 14.2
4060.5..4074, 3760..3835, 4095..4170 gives -0.5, 16.1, 14.3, 13.3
